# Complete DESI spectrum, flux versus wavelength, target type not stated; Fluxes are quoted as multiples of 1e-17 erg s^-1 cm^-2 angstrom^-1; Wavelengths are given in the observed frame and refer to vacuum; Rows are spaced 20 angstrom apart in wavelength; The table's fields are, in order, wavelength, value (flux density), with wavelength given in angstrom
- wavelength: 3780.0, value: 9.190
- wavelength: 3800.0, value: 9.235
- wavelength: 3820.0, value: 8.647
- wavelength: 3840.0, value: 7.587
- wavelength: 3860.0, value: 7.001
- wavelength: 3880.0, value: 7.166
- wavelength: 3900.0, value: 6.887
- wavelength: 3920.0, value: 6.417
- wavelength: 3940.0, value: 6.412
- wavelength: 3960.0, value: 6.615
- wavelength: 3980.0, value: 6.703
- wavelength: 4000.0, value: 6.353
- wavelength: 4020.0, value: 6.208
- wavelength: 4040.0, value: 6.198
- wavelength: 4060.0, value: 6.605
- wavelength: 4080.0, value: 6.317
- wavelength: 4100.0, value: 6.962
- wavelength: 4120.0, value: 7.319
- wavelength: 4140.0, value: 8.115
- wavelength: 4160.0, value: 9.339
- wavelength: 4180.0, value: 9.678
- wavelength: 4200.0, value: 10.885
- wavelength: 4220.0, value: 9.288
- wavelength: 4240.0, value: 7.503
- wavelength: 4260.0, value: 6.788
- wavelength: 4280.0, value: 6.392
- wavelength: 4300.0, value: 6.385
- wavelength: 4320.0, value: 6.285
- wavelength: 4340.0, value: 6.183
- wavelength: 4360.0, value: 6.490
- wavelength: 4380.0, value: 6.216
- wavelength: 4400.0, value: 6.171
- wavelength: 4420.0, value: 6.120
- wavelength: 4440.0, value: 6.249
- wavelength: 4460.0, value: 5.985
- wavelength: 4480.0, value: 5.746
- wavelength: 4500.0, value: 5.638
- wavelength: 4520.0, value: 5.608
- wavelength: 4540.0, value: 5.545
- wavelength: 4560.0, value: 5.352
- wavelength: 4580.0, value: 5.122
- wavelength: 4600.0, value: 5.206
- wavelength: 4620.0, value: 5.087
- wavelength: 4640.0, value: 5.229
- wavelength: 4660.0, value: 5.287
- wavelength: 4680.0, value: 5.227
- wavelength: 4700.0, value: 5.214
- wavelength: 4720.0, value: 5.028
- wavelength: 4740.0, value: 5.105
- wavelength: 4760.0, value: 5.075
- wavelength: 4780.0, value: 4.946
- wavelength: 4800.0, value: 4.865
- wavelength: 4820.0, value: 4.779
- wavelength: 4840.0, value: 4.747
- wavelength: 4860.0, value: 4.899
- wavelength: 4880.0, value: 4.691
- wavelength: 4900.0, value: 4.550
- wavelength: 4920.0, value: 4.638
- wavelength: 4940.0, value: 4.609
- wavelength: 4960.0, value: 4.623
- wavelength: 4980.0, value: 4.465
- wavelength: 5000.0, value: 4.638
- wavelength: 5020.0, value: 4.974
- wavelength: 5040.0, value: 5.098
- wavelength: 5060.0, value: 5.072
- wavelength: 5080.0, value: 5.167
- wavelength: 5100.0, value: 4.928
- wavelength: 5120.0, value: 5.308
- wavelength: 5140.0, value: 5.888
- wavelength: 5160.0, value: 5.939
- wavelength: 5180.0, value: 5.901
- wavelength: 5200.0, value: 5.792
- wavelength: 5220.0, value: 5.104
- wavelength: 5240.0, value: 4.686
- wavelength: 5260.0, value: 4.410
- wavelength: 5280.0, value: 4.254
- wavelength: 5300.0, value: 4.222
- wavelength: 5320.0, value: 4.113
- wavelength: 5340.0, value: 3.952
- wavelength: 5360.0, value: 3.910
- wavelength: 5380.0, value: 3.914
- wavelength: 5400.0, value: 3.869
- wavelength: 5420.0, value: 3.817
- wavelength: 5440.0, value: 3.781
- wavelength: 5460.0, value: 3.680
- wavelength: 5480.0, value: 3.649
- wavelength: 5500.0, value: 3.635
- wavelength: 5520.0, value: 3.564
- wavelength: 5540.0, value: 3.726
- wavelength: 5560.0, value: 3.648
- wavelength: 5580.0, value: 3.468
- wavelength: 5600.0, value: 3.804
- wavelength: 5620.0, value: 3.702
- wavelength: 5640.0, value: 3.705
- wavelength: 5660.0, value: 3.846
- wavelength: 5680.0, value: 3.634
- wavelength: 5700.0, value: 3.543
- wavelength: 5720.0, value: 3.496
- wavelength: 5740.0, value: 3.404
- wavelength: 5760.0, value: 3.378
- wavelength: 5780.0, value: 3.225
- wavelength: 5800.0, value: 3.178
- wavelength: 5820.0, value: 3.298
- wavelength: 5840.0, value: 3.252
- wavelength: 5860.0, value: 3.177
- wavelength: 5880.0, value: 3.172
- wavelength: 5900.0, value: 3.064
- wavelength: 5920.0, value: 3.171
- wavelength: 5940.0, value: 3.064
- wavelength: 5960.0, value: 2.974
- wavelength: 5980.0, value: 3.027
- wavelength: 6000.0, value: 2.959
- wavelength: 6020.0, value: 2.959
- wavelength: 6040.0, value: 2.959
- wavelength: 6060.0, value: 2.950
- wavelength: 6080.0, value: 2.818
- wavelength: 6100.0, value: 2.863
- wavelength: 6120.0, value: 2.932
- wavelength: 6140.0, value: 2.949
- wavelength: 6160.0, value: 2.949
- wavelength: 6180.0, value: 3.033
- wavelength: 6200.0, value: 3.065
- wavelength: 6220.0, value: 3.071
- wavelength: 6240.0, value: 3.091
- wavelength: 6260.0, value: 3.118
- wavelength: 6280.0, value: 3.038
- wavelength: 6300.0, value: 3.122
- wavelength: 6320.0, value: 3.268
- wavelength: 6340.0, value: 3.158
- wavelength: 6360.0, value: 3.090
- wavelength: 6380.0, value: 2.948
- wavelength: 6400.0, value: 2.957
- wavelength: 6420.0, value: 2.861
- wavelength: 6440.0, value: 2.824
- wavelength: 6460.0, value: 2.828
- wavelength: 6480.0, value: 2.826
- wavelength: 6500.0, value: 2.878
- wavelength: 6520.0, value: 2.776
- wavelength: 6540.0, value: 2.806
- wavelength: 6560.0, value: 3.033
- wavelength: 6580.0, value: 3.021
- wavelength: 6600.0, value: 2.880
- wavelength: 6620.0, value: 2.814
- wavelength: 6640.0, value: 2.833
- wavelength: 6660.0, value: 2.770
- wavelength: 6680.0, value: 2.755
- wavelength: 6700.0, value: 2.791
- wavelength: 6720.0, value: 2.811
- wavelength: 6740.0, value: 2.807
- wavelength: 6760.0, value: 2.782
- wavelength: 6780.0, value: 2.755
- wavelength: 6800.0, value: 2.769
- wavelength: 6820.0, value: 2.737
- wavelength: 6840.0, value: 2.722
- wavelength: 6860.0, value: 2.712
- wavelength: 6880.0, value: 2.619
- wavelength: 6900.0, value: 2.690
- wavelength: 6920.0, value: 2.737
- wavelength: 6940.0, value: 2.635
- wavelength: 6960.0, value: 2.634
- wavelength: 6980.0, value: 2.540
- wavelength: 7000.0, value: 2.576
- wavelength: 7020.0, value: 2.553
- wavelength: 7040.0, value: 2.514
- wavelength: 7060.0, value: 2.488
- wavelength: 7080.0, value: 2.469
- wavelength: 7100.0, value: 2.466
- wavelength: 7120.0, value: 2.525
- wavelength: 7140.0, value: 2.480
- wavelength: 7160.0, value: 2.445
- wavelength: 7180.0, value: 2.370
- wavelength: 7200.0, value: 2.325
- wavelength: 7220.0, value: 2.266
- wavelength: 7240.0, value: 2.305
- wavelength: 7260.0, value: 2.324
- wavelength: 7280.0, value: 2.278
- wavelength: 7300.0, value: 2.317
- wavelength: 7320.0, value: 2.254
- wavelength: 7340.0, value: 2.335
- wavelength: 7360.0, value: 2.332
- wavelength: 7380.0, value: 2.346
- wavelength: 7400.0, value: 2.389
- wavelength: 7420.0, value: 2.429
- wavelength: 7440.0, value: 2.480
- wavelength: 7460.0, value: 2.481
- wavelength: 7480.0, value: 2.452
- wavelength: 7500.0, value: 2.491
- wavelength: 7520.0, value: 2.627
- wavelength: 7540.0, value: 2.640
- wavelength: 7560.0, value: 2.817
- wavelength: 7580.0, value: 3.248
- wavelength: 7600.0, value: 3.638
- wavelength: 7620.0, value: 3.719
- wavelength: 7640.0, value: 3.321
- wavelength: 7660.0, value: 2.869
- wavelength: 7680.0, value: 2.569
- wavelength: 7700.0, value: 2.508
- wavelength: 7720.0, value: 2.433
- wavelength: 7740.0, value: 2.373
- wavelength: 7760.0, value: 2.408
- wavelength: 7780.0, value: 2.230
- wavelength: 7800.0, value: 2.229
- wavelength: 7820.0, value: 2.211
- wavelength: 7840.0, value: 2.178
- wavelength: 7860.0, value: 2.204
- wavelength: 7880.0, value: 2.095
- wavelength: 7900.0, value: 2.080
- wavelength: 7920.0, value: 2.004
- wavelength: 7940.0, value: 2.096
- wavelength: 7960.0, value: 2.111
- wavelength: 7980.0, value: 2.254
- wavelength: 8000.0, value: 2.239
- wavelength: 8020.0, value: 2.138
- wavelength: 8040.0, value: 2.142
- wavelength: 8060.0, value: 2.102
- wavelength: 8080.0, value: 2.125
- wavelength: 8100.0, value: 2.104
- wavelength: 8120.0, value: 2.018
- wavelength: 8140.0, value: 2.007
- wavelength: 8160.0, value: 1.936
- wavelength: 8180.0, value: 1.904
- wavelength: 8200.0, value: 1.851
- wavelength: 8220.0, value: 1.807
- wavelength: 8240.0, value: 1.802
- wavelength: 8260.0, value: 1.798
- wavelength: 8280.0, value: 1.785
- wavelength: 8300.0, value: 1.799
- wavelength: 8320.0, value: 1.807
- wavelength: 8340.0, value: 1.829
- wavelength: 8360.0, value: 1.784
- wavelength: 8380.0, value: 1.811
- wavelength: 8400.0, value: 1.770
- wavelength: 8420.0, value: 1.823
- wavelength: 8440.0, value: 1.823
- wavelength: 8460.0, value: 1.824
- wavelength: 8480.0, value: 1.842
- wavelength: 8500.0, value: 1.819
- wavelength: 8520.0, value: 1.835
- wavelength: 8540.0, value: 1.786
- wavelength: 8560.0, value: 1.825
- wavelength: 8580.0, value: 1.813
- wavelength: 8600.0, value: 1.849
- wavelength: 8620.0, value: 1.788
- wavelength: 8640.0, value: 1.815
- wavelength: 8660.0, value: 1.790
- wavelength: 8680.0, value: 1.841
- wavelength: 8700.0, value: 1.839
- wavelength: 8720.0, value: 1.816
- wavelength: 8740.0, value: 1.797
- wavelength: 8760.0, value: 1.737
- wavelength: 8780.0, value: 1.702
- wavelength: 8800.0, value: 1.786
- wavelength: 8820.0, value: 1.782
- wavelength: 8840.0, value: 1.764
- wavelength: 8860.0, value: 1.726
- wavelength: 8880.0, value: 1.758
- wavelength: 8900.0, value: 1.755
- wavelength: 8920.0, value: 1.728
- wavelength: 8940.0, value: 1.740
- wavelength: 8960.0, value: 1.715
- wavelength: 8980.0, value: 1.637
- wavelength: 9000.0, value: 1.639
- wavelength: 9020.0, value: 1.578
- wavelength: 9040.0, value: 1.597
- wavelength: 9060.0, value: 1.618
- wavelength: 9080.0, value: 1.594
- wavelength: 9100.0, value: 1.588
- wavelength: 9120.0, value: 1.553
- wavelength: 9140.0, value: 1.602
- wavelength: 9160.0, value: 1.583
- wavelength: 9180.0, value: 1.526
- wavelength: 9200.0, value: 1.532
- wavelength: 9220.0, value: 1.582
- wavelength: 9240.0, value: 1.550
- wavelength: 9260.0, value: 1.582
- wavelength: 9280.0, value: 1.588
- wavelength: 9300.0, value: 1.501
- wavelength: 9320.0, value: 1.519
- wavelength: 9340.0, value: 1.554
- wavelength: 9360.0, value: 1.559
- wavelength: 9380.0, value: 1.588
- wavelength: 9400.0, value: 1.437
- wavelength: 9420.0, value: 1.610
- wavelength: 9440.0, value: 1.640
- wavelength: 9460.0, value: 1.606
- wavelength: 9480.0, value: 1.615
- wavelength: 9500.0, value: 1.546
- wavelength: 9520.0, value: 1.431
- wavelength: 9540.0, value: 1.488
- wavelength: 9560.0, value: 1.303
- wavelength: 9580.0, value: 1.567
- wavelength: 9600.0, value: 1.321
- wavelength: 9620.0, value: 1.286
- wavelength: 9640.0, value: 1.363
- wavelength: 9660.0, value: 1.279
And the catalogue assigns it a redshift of 1.72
